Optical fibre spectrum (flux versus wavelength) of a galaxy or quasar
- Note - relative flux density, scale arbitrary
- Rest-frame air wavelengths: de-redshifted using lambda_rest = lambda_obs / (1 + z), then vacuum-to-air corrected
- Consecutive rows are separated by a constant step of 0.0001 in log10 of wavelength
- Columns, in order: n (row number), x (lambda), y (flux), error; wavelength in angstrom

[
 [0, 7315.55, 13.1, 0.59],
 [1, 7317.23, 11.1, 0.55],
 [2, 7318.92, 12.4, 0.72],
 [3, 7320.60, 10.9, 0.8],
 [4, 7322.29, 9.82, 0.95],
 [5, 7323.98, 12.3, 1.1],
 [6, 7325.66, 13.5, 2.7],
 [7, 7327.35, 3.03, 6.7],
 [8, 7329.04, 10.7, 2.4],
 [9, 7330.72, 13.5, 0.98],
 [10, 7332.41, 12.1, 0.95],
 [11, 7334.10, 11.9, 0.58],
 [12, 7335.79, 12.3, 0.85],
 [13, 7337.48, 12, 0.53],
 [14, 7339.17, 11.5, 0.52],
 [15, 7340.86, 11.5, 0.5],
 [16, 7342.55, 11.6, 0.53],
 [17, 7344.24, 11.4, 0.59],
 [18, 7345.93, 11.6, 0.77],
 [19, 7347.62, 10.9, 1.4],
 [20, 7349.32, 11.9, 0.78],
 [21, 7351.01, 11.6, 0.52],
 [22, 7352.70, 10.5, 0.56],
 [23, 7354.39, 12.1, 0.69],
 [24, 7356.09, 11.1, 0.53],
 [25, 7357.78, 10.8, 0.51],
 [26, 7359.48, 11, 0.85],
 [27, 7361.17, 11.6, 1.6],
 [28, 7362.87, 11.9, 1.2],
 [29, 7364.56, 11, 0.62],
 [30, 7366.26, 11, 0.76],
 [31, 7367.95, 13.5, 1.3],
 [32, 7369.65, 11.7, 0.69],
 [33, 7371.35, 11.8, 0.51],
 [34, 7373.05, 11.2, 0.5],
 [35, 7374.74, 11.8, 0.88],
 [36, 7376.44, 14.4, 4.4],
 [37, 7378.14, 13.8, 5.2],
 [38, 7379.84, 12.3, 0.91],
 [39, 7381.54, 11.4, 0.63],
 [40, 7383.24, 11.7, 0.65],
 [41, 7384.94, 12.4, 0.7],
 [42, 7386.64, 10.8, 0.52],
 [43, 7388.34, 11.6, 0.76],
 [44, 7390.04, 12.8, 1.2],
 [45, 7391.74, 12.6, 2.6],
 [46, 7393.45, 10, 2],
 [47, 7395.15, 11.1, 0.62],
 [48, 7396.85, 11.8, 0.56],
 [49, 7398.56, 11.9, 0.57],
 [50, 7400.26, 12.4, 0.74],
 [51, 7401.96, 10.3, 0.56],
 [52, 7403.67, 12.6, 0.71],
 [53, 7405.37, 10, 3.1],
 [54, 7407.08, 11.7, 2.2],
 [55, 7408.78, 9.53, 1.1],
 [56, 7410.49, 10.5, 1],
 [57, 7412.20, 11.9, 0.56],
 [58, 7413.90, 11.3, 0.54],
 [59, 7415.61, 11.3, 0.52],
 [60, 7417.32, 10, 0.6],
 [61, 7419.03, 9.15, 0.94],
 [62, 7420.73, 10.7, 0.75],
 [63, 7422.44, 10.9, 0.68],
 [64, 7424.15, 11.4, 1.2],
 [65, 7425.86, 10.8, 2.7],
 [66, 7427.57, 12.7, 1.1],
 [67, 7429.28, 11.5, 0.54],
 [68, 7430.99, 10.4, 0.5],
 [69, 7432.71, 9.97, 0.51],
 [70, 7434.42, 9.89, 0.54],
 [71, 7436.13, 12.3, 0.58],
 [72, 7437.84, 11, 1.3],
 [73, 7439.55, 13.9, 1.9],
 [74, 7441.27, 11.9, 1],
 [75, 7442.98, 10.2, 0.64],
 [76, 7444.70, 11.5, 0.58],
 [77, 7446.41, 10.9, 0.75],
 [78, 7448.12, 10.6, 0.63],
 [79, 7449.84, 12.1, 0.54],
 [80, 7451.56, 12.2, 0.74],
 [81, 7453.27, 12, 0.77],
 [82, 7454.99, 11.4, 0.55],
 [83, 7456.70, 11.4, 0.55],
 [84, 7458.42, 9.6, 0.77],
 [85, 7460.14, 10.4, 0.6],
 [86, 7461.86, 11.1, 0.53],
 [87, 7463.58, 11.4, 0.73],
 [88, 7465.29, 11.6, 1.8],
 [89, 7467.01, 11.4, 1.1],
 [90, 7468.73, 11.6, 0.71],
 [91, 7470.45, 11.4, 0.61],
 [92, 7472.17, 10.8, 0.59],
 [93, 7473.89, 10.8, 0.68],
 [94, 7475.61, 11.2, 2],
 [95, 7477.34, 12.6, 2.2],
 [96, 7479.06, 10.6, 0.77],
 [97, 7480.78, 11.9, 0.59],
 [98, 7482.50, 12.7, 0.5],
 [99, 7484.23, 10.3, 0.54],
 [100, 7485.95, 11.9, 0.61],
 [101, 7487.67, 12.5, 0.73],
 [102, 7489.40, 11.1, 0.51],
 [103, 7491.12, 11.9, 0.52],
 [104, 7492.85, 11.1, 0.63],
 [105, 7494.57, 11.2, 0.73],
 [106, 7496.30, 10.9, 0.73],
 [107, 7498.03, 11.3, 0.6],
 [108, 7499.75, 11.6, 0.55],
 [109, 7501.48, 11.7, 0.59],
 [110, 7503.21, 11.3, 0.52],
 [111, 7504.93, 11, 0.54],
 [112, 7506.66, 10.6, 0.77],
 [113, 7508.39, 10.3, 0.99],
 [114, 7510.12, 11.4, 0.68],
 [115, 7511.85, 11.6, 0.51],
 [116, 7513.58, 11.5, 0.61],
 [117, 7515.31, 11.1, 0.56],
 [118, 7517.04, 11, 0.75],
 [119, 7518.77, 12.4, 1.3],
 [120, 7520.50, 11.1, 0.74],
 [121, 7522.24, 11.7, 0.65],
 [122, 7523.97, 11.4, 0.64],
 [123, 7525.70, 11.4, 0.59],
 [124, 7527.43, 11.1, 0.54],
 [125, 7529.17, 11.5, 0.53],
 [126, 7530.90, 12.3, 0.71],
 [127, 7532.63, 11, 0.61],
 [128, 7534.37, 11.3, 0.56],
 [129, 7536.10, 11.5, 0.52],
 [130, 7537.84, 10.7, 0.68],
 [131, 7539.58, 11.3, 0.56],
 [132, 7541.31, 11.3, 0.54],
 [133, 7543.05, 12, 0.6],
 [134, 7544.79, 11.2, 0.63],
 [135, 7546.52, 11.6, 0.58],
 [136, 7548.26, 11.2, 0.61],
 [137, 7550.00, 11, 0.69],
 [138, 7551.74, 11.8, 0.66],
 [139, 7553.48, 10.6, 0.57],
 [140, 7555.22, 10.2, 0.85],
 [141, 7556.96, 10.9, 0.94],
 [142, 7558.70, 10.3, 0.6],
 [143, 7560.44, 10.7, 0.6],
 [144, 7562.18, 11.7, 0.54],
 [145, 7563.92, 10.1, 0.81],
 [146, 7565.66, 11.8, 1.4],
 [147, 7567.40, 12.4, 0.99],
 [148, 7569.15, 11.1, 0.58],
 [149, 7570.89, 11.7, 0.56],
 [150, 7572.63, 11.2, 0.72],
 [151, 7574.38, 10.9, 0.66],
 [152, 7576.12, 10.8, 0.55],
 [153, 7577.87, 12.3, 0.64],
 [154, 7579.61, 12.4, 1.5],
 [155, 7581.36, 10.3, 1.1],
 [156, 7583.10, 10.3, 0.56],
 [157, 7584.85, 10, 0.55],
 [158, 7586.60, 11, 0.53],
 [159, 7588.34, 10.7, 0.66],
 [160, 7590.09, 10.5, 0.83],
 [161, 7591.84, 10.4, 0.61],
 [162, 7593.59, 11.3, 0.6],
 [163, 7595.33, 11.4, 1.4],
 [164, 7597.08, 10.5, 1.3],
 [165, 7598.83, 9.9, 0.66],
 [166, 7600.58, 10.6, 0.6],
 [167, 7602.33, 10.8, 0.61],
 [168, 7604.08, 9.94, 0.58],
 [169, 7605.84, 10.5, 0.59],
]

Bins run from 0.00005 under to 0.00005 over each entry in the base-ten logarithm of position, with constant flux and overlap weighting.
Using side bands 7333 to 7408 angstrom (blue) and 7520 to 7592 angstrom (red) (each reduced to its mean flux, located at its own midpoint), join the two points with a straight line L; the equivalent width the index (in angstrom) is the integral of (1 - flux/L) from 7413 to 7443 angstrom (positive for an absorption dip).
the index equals 1.1 angstrom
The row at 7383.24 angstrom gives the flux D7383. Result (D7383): 11.7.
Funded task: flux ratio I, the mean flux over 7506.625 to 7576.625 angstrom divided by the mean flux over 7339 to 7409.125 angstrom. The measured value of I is 0.97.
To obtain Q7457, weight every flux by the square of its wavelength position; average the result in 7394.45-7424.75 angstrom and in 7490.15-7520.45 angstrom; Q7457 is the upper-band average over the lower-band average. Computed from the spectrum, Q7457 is 1.05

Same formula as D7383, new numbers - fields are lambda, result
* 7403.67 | 12.6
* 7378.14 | 13.8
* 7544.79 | 11.2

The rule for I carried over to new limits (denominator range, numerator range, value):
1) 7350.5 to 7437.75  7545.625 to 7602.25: 0.96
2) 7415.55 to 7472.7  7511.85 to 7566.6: 1.01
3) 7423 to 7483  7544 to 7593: 0.97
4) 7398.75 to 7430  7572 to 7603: 0.98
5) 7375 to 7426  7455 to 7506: 0.99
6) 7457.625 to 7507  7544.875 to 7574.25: 0.99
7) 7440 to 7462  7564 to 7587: 1.00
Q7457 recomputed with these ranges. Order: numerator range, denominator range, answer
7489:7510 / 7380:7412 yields 1.01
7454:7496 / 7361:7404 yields 0.98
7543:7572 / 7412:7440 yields 1.05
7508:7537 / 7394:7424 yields 1.07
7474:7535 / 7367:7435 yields 1.03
